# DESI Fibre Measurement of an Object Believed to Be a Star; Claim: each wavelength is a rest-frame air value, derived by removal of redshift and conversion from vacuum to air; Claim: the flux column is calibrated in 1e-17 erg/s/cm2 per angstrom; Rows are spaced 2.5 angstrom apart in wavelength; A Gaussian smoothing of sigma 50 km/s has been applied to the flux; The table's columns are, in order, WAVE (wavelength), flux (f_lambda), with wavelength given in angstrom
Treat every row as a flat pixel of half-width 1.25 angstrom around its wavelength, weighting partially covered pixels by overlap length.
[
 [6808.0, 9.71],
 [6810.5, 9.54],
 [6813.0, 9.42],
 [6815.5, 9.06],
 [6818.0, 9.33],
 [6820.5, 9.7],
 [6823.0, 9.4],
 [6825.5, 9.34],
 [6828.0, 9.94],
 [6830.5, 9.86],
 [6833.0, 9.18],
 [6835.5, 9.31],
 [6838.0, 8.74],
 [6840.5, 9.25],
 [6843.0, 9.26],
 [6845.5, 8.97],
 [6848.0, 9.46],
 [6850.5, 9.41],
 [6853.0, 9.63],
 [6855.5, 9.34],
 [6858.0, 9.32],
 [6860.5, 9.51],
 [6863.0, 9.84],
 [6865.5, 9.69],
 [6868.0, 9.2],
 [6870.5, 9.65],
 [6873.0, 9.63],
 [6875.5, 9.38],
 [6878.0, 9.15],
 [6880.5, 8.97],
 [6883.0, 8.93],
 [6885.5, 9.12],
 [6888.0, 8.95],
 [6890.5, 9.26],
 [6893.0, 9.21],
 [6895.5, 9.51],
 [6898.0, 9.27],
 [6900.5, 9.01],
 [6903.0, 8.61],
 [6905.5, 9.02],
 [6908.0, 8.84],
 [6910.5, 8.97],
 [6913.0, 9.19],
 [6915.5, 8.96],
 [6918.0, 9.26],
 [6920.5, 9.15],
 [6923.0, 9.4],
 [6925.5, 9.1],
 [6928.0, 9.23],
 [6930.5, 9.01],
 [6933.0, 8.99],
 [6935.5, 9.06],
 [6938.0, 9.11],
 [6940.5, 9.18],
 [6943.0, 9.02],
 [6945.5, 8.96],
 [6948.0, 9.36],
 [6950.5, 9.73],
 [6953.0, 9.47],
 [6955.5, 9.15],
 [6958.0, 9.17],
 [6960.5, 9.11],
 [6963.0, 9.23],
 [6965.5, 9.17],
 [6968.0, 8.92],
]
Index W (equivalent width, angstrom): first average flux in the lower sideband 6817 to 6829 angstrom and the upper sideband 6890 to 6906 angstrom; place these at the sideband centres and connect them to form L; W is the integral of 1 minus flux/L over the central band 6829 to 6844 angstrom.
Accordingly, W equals 0.3 angstrom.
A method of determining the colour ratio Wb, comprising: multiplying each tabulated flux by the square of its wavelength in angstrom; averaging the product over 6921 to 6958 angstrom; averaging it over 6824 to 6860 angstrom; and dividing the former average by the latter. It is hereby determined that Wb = 1.0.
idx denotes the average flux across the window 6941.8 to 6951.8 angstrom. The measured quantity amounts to 9.27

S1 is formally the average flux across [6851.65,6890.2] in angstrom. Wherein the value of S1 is 9.35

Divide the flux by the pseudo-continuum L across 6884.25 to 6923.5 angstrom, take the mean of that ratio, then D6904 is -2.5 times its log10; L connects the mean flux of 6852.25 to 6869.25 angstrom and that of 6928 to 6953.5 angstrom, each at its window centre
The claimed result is 0.03 mag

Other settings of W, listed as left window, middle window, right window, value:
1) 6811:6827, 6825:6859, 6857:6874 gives 0.4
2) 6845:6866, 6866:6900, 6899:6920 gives -0.1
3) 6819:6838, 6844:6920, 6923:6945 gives 0.4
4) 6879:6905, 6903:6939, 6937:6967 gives 0.3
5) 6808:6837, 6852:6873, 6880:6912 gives -0.6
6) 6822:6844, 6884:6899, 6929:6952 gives 0.1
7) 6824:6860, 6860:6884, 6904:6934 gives -0.4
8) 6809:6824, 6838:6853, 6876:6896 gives 0.1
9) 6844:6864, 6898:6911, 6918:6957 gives 0.5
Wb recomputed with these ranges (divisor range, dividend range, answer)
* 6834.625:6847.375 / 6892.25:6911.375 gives 1.01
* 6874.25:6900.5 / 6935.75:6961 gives 1.02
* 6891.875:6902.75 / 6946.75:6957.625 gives 1.04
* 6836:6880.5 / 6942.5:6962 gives 1.02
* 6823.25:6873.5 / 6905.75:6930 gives 0.99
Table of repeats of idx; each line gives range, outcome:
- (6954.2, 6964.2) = 9.17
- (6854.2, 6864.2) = 9.5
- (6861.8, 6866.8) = 9.76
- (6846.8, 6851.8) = 9.44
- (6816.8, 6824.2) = 9.48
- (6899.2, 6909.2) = 8.87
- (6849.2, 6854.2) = 9.52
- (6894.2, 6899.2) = 9.39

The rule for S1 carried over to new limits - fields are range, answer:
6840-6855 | 9.33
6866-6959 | 9.17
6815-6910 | 9.3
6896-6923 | 9.06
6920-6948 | 9.12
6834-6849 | 9.16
